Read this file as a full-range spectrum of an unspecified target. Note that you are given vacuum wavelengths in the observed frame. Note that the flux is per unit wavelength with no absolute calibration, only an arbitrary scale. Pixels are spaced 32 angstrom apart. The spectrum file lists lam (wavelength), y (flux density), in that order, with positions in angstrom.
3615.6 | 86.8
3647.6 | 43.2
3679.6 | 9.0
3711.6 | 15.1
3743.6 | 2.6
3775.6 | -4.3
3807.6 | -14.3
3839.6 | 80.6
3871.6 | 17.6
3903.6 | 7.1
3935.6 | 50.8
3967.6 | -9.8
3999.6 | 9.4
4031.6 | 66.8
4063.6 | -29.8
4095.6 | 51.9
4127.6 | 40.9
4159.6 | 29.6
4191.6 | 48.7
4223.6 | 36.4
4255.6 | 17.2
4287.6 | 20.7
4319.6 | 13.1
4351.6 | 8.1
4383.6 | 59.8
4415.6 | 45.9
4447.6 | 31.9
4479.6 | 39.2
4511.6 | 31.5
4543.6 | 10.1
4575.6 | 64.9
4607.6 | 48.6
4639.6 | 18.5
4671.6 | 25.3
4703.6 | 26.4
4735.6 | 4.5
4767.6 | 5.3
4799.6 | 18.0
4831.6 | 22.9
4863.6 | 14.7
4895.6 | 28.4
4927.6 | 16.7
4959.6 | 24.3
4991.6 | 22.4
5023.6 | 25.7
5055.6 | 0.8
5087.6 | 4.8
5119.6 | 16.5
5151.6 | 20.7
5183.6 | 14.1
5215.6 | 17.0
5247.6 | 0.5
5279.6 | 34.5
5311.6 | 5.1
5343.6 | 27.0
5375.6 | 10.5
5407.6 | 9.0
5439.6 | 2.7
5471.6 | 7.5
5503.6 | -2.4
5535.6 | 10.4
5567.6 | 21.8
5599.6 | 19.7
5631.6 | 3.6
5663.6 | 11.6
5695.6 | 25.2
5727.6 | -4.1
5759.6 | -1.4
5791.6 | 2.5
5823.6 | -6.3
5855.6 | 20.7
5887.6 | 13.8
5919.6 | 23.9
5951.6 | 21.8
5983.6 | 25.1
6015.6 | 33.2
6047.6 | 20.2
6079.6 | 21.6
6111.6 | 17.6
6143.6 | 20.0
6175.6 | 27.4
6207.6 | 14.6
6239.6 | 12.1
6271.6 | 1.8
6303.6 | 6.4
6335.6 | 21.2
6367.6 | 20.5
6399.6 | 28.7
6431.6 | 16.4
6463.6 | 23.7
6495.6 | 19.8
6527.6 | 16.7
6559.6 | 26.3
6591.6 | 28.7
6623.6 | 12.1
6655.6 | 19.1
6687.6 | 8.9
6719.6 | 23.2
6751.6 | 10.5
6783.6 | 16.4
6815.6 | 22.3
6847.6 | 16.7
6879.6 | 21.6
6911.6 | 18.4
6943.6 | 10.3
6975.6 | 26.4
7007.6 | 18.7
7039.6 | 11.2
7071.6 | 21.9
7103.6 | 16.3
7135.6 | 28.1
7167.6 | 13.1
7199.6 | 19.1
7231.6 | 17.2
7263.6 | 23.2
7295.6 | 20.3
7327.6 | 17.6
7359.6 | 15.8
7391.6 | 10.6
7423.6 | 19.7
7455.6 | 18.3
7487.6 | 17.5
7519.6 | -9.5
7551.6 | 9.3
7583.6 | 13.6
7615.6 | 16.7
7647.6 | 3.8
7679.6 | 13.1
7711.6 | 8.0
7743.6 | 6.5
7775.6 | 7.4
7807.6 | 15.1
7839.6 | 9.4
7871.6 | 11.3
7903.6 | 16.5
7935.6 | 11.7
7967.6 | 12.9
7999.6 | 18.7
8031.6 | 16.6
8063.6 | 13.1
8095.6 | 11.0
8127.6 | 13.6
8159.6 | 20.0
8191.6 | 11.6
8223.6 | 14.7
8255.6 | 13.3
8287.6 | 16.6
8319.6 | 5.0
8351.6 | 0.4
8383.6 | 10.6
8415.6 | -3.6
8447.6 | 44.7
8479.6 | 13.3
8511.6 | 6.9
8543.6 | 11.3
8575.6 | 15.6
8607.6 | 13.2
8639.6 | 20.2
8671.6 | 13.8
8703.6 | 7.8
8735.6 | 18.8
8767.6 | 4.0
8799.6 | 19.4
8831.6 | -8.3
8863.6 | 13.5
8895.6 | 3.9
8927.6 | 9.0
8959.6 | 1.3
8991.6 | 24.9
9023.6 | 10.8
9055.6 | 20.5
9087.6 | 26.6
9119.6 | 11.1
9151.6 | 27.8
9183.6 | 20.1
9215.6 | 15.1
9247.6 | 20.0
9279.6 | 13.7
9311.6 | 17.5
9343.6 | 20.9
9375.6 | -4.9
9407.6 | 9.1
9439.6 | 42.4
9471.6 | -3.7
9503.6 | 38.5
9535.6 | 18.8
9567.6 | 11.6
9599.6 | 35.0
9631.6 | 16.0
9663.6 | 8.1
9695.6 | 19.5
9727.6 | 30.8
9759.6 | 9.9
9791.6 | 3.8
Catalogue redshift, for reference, 1.27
